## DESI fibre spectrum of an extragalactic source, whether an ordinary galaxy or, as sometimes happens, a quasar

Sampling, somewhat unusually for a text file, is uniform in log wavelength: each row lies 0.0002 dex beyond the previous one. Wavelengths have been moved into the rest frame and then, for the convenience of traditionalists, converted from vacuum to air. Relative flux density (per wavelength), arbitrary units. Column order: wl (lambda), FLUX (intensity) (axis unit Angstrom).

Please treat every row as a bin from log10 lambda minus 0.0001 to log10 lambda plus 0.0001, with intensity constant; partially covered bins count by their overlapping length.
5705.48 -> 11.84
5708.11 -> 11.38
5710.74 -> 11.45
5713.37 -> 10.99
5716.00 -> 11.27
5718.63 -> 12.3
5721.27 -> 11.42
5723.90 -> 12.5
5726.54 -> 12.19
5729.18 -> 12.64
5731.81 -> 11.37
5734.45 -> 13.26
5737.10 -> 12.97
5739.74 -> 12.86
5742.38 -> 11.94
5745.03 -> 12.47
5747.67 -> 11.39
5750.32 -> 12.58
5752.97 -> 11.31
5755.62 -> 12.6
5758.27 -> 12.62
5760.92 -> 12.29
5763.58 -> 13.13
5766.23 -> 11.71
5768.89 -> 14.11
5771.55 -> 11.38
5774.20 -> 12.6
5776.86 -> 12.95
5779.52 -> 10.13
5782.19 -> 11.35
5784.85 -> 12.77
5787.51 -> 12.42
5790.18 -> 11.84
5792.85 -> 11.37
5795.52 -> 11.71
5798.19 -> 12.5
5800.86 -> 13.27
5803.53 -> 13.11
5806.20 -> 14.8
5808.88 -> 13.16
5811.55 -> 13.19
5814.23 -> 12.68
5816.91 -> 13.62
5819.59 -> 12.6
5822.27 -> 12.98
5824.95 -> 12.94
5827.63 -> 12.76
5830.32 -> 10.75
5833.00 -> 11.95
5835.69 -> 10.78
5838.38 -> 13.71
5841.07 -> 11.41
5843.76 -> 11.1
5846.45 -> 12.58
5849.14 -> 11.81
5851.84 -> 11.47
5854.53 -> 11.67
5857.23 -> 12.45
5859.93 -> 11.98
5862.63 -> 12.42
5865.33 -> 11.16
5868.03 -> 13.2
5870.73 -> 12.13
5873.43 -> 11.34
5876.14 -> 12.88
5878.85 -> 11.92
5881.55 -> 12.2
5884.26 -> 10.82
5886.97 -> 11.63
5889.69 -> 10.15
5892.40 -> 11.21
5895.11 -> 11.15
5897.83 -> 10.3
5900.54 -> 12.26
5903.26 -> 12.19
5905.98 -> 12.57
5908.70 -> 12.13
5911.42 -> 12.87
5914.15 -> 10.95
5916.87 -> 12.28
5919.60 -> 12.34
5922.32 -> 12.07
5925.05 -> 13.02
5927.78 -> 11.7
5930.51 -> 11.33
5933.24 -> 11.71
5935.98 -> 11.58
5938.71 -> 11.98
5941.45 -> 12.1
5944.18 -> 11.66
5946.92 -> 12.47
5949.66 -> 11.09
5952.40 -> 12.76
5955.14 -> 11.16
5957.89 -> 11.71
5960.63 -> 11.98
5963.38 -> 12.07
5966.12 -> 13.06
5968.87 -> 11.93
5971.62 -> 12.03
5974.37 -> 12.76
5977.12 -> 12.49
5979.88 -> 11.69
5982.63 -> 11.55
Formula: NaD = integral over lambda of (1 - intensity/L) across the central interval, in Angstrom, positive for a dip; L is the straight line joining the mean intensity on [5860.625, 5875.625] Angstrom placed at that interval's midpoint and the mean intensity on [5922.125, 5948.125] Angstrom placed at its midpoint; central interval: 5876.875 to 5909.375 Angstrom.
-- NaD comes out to 1.3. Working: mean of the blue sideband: 12.1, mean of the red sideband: 12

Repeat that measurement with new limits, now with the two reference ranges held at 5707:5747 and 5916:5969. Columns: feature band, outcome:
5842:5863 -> 0.2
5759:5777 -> -0.8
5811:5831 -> -1.2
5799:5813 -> -1.7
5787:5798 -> 0.2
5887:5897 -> 0.9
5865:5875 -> 0.0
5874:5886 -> 0.1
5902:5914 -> -0.3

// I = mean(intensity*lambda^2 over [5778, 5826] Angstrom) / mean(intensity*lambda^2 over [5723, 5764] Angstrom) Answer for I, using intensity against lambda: 1.0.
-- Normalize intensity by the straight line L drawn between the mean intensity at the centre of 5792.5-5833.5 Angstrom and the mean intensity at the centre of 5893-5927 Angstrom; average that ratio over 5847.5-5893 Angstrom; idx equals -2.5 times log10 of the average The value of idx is 0.05 mag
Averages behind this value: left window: 12.8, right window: 12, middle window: 11.8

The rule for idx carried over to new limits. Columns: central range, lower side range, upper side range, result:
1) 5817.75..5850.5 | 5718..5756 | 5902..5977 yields 0.00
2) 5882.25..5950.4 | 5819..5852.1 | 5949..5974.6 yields 0.03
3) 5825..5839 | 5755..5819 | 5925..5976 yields 0.04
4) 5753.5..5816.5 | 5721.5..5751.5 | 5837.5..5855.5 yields -0.03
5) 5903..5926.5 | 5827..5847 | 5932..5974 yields -0.03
